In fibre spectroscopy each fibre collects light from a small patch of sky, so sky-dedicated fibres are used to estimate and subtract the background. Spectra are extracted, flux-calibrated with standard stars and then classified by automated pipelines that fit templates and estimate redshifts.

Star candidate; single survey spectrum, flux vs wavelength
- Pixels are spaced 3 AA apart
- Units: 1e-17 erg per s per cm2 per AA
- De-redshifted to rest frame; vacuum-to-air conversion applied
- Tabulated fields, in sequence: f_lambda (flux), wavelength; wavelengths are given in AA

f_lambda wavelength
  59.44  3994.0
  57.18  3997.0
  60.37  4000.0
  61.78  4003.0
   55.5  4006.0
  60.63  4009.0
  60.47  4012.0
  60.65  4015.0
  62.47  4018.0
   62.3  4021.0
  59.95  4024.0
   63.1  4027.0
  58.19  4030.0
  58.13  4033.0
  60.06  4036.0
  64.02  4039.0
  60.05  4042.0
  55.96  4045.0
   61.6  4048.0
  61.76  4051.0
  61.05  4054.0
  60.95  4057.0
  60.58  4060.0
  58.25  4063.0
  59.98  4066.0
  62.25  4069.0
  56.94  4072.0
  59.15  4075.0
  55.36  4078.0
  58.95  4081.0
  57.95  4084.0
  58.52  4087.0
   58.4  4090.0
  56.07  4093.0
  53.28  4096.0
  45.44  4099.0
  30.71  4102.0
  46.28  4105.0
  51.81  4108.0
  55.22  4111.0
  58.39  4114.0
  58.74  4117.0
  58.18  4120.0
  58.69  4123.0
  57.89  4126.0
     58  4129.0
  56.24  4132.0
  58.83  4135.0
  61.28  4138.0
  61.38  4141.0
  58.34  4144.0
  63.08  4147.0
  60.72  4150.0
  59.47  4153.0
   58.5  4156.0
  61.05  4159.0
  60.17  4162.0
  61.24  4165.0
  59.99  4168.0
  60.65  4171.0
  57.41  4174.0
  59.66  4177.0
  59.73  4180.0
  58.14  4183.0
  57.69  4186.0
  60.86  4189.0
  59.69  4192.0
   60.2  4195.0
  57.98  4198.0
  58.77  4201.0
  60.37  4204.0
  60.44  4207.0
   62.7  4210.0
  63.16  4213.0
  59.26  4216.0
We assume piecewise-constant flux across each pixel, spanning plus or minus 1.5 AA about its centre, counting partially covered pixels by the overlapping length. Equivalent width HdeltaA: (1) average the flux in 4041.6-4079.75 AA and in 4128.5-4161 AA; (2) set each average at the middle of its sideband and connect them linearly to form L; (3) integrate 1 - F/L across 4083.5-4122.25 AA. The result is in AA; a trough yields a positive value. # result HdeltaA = 4.33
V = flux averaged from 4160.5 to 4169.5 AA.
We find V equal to 60.5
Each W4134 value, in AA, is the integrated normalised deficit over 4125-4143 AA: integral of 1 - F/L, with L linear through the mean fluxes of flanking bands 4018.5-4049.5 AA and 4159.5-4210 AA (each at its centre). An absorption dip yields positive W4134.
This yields 0.3 AA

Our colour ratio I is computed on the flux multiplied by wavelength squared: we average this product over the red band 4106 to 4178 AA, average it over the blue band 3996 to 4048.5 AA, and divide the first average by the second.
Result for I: 1.04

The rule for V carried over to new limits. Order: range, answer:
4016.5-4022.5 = 62.4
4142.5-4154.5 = 60.4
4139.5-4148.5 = 60.9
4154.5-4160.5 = 59.8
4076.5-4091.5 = 57.8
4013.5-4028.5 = 61.7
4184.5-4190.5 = 59.3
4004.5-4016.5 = 59.3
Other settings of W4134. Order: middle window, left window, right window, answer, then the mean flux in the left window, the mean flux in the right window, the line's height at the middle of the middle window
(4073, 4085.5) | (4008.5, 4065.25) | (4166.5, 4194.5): 0.5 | 60.5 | 59.3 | 60.2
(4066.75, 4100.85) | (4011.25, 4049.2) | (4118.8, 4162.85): 2.1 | 60.5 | 59.5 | 60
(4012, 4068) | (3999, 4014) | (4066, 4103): -2.7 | 59.8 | 55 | 57.7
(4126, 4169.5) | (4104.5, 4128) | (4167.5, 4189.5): -1.6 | 56.1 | 59.2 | 57.6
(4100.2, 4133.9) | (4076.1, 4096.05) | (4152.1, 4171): 2.8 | 57.2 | 60.1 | 58.4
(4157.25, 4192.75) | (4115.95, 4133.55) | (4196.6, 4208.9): -0.4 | 57.9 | 59.5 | 59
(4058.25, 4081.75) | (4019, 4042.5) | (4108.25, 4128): 0.1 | 60.8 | 57.5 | 59.3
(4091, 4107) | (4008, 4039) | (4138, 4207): 3.6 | 60.8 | 59.8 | 60.3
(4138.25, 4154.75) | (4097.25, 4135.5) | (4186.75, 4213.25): -1.4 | 53.3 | 60.3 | 55.8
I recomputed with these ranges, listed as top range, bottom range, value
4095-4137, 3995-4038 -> 0.94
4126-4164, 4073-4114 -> 1.15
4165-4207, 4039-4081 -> 1.06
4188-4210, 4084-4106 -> 1.25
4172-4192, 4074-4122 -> 1.14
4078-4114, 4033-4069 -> 0.89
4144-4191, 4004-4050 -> 1.06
